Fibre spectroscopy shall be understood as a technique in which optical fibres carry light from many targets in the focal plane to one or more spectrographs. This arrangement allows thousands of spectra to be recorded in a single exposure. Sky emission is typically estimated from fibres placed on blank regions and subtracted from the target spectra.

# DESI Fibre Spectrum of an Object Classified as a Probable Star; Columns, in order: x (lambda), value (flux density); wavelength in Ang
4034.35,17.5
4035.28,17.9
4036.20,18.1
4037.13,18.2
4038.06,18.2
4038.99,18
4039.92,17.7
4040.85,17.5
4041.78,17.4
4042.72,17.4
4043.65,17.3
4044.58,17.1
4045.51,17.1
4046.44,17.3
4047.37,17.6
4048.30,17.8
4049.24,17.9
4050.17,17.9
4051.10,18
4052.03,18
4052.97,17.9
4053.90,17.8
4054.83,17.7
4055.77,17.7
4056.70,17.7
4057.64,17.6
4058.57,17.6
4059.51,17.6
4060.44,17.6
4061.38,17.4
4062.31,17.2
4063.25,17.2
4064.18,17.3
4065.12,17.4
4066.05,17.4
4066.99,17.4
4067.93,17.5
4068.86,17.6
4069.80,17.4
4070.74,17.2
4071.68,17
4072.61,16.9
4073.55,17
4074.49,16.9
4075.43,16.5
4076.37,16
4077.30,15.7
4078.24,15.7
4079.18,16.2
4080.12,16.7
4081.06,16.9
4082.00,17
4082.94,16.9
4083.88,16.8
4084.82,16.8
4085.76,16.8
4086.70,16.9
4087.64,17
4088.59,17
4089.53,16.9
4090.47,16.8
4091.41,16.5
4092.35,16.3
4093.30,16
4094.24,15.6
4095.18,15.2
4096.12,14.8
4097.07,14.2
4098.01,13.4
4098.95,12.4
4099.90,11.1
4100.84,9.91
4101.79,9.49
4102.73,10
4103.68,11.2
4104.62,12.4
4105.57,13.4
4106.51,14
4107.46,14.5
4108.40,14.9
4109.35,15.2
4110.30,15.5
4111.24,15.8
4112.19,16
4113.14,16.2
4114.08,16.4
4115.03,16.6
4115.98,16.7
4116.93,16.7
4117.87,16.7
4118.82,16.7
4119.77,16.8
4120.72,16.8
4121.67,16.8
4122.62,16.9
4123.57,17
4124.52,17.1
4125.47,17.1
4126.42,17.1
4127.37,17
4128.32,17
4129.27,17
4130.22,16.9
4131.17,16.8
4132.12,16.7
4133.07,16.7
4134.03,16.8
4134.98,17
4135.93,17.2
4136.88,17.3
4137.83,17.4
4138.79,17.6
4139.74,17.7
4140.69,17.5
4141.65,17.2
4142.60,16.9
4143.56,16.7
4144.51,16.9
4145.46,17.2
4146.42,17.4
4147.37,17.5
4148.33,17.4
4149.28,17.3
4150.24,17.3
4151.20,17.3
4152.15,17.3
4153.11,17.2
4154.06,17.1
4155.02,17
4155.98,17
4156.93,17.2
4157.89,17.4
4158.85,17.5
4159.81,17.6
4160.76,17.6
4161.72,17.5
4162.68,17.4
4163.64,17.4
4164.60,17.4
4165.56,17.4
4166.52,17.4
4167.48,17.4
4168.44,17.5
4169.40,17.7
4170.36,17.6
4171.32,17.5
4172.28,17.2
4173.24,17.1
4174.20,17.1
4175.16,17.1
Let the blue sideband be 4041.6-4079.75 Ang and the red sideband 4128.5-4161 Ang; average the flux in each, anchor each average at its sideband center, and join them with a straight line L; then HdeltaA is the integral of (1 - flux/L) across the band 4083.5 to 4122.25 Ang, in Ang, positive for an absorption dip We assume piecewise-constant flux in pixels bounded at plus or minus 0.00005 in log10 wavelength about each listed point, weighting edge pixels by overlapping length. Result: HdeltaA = 4.8 Ang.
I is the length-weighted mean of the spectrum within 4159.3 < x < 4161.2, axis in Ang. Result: 17.7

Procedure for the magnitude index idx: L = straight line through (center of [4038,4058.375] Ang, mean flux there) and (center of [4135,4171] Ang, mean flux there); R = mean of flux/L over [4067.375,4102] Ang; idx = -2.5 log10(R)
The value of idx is 0.11 mag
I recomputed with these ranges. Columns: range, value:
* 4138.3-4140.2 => 17.6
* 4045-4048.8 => 17.4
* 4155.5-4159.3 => 17.3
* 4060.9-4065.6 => 17.3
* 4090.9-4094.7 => 16.1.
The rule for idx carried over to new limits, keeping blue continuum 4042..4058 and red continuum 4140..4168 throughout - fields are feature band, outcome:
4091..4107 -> 0.30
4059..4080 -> 0.04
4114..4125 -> 0.04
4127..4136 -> 0.03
